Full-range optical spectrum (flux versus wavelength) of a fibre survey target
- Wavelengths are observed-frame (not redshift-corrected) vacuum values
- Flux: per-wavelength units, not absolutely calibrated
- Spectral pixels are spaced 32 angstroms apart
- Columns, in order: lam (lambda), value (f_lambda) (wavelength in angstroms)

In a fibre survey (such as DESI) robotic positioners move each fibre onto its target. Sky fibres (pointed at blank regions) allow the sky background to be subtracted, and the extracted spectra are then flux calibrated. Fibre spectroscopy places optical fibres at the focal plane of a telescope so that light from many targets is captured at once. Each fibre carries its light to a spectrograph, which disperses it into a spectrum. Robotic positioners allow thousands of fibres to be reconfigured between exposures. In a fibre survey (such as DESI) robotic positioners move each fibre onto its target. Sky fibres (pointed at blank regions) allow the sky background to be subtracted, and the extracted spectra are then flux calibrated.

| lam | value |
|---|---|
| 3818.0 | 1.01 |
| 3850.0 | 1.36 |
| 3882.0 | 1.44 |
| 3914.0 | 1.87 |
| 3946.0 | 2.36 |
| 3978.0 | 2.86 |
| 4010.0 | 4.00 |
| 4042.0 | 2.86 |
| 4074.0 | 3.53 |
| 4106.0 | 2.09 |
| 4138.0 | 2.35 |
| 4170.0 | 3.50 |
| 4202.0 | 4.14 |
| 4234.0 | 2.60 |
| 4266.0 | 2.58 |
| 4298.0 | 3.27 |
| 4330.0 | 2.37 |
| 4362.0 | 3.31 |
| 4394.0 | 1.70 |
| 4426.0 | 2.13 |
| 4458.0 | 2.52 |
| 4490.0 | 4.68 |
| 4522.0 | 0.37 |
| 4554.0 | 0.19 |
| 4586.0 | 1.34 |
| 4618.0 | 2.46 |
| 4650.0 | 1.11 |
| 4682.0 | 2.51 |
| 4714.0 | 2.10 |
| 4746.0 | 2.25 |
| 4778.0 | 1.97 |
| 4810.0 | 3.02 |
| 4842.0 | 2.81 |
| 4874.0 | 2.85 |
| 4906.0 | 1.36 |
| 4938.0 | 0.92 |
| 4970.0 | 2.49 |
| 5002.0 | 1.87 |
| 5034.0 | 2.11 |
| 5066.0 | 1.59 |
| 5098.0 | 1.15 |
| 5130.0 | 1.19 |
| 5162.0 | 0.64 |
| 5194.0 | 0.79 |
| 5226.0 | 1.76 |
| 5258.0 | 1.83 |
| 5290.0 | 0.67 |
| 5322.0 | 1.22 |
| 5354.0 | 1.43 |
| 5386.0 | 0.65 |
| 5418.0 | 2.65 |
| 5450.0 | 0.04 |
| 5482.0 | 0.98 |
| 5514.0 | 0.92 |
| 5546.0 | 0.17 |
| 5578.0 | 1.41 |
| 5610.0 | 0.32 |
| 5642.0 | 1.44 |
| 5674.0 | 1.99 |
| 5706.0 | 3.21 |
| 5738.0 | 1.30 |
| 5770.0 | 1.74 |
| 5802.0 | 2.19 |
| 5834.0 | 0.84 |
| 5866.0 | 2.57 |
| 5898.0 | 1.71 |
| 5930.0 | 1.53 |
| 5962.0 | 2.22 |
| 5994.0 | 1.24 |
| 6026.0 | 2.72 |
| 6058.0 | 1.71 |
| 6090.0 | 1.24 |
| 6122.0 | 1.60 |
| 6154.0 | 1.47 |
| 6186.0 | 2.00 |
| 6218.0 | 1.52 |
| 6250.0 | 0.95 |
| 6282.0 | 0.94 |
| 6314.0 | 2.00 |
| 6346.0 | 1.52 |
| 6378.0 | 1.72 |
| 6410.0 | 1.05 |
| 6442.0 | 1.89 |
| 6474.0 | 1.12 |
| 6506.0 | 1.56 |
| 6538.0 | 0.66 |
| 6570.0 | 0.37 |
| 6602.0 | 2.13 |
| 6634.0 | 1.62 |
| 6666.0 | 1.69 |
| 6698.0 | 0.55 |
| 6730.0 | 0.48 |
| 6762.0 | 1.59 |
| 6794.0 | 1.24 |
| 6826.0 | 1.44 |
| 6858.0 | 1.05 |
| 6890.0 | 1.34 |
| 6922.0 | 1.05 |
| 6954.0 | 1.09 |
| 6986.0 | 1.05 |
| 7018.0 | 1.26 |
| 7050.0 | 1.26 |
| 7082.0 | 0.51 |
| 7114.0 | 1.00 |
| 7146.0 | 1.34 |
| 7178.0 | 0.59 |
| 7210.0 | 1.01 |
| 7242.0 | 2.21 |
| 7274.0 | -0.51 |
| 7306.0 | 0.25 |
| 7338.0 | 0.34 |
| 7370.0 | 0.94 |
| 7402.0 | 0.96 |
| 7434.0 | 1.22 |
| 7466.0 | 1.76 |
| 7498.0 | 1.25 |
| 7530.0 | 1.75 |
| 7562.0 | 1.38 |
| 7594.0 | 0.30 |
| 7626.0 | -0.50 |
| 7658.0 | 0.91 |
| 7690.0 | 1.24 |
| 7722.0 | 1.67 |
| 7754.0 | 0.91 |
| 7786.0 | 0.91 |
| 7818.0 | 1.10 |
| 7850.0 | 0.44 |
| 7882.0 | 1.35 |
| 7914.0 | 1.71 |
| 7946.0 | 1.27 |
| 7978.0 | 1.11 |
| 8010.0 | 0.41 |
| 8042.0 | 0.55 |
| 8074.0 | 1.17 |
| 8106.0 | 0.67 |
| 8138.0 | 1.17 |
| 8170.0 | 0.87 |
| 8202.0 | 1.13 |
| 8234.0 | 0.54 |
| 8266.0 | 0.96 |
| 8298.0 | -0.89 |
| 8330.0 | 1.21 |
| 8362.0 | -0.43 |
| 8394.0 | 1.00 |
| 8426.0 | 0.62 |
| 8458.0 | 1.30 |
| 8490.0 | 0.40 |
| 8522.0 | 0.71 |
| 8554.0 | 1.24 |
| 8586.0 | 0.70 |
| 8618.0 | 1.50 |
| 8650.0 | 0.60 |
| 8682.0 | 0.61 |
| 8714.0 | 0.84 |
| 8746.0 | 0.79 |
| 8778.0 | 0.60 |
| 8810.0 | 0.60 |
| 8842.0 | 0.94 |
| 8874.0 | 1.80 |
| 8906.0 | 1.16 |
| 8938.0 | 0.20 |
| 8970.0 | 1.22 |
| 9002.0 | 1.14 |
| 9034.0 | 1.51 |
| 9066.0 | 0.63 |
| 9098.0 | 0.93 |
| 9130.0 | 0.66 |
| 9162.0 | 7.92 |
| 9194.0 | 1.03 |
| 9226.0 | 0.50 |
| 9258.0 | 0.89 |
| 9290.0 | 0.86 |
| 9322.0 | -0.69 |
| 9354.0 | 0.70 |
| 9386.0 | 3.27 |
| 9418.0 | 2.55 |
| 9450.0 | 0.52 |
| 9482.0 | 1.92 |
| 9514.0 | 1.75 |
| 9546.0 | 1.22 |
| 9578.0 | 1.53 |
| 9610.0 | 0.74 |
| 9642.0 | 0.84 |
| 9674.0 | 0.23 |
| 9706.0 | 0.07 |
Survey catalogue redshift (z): 1.458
